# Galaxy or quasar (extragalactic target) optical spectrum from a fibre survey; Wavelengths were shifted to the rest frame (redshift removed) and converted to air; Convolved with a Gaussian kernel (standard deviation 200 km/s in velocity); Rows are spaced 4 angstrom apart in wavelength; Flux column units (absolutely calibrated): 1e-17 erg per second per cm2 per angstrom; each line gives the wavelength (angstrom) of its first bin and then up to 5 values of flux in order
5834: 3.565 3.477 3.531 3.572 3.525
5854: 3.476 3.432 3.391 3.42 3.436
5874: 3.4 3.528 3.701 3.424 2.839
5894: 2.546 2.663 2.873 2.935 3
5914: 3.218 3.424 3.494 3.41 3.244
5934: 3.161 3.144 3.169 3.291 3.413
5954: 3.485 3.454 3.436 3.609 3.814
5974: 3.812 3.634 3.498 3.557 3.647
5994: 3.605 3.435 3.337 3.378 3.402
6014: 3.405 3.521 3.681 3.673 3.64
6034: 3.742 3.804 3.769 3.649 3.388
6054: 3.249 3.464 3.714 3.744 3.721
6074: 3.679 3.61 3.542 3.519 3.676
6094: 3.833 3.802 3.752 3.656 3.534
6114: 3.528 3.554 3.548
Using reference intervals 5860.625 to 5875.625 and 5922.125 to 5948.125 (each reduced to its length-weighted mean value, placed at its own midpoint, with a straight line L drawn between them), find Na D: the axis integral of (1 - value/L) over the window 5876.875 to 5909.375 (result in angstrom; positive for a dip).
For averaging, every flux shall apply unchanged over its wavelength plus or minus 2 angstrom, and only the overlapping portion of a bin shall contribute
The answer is 2.98 angstrom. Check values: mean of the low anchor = 3.41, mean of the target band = 3.05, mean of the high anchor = 3.26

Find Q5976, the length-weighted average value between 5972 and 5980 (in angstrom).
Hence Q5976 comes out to 3.72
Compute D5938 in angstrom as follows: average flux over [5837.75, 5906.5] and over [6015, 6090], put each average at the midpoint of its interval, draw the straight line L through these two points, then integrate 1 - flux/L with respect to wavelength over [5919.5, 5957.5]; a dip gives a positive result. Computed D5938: 1.01 angstrom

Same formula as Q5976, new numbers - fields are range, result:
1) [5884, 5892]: 3.13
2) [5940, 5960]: 3.36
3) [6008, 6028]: 3.54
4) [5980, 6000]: 3.55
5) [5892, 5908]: 2.75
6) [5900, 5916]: 3.01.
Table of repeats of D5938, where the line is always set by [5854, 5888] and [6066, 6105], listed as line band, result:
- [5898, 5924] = 2.9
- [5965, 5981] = -0.6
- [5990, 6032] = 1.1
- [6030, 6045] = -0.5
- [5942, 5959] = 0.8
